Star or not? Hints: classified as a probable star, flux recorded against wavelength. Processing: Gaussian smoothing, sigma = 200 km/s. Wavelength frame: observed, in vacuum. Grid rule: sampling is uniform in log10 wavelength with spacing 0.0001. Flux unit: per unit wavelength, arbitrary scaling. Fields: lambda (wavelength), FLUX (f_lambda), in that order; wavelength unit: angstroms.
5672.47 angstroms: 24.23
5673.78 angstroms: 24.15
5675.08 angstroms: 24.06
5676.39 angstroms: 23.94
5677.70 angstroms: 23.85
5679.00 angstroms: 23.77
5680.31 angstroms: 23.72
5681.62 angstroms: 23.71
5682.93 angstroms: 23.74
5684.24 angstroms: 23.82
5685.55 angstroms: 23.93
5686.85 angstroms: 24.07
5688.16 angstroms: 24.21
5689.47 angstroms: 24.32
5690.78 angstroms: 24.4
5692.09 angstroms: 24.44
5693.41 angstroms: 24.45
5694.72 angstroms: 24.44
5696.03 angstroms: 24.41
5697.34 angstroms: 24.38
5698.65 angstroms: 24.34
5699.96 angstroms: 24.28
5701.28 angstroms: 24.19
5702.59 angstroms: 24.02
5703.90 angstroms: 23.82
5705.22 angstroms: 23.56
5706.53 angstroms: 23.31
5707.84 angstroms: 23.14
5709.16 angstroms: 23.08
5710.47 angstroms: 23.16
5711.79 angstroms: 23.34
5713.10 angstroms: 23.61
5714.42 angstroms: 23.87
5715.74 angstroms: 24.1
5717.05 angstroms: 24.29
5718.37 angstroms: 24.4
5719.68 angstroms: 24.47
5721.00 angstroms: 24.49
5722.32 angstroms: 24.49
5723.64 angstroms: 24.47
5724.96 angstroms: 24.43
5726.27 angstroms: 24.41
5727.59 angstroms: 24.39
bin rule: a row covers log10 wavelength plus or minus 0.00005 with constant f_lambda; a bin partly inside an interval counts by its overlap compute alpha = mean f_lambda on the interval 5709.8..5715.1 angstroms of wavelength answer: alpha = 23.5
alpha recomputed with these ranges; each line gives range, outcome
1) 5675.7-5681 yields 23.8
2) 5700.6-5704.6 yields 24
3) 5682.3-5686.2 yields 23.8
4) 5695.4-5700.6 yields 24.4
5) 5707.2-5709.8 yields 23.1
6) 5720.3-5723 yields 24.4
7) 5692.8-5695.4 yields 24.5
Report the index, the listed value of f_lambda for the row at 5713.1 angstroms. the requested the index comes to 23.61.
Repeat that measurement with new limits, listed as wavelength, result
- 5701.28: 24.19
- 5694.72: 24.44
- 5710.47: 23.16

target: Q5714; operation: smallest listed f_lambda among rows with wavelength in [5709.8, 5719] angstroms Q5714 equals 23.16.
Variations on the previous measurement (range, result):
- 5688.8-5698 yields 24.32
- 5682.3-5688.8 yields 23.74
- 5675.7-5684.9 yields 23.71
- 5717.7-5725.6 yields 24.4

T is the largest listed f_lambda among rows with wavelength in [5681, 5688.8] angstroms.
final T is 24.21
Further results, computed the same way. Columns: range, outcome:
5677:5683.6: 23.85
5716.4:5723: 24.49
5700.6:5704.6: 24.19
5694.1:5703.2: 24.44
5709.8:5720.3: 24.47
